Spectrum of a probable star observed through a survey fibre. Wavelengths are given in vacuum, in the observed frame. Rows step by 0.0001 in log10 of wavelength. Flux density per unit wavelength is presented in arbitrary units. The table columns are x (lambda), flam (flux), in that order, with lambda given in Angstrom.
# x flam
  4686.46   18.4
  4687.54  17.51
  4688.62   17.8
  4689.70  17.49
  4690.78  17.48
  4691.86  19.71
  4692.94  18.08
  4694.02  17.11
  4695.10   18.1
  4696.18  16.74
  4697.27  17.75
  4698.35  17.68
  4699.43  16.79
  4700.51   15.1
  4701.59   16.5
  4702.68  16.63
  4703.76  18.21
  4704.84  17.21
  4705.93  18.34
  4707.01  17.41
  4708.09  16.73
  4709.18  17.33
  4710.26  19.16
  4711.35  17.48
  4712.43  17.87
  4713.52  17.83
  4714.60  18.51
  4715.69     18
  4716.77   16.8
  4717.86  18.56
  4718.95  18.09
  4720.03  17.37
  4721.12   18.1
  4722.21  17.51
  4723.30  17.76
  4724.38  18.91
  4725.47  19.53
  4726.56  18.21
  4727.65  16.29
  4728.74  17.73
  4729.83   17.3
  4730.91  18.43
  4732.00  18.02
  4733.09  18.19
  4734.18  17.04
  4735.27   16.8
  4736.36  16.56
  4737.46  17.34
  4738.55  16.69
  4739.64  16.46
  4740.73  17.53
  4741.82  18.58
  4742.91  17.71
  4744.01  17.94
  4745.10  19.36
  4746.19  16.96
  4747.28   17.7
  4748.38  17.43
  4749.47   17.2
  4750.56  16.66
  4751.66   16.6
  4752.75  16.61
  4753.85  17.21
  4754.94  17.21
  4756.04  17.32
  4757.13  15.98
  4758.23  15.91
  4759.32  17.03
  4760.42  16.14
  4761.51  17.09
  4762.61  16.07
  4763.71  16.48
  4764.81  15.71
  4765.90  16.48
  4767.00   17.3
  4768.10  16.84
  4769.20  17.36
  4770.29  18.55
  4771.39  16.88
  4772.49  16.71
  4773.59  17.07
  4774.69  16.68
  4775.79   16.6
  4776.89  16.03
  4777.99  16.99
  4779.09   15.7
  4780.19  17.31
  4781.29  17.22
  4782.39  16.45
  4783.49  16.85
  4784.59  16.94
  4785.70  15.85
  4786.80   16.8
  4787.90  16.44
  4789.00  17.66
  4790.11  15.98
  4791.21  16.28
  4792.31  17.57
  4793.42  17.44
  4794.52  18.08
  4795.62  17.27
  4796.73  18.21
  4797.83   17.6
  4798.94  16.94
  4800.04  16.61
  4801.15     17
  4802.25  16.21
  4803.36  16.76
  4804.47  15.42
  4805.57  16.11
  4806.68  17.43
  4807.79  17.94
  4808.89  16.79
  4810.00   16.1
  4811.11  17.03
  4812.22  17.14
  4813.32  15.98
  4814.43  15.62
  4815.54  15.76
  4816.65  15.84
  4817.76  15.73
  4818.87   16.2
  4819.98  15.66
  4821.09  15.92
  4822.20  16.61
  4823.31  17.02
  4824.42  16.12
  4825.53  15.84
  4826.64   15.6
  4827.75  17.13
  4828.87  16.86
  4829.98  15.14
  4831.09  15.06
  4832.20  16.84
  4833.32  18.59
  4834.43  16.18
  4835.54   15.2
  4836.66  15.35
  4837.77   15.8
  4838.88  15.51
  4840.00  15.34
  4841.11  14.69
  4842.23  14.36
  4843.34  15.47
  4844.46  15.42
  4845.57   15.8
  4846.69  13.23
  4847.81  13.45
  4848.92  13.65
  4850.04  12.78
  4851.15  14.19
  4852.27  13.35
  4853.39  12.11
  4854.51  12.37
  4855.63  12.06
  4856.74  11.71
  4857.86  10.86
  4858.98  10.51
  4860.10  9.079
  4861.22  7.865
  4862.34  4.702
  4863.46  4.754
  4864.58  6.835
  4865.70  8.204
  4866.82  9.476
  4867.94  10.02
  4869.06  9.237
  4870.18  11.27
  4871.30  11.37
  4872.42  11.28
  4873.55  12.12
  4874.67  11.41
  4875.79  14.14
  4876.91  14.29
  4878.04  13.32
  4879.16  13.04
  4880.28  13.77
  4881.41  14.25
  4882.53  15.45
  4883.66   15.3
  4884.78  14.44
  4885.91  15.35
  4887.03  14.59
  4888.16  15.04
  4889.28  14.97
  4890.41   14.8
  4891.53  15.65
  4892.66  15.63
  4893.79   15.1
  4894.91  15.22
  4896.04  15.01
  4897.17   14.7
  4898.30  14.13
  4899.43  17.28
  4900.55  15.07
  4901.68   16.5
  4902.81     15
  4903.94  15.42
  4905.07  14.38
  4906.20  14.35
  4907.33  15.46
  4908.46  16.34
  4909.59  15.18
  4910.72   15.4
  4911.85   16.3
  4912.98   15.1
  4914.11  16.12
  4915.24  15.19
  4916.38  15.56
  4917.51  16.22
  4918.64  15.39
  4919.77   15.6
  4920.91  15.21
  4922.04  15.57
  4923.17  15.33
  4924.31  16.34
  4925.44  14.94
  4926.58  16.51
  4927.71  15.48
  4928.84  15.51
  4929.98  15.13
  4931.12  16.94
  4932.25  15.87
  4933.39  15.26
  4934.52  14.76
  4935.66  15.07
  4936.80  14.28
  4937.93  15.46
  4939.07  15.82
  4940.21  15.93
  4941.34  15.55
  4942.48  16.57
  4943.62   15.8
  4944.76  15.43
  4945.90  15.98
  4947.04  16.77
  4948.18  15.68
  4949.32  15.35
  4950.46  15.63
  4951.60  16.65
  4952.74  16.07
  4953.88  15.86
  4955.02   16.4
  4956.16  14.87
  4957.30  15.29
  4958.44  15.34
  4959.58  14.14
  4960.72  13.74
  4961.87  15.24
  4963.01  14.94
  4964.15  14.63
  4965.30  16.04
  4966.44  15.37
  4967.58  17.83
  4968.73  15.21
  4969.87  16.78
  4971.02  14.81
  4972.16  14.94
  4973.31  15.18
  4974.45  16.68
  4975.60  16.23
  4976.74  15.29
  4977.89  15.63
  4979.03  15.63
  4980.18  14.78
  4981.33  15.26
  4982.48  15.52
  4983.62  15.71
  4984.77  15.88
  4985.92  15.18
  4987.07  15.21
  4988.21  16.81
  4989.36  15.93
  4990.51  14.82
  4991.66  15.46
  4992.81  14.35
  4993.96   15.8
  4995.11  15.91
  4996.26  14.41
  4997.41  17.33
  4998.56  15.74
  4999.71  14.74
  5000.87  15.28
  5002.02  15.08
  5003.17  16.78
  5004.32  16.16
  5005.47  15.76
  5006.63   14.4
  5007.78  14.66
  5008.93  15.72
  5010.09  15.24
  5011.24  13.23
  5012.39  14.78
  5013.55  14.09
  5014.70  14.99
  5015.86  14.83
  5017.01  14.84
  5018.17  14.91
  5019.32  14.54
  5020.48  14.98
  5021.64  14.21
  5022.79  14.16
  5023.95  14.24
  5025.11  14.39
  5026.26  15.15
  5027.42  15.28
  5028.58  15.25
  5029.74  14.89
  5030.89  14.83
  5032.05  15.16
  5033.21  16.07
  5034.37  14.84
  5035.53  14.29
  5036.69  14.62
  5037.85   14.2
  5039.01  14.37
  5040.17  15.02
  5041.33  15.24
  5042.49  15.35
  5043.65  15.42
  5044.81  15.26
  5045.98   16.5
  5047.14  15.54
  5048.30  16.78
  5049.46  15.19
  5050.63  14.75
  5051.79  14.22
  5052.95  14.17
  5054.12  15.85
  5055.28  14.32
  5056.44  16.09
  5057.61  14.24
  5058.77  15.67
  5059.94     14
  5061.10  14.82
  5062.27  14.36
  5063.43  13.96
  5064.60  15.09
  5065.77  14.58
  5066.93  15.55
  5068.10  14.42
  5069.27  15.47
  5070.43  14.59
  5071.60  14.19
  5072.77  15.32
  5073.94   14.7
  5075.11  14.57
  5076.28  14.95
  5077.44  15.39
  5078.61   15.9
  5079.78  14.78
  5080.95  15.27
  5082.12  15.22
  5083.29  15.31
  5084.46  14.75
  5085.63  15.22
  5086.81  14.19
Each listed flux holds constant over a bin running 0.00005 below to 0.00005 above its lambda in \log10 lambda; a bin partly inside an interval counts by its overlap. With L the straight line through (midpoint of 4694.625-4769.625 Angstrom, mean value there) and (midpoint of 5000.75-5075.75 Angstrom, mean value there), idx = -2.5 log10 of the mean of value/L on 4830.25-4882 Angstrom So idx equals 0.28 mag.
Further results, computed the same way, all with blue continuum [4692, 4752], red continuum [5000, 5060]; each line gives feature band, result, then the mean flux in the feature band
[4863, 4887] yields 0.33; 12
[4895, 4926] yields 0.04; 15.4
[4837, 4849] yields 0.12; 14.9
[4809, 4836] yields 0.03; 16.2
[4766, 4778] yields 0.01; 17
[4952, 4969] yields 0.01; 15.4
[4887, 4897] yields 0.07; 15.1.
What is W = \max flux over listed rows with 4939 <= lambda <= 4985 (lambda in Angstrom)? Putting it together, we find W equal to 17.83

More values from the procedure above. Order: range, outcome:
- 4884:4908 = 17.28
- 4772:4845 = 18.59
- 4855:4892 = 15.65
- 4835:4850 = 15.8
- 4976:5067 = 17.33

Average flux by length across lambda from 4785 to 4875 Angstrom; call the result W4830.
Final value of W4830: 14.5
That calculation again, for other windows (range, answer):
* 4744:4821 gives 16.8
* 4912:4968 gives 15.6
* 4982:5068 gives 15.1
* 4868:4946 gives 14.9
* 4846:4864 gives 11.1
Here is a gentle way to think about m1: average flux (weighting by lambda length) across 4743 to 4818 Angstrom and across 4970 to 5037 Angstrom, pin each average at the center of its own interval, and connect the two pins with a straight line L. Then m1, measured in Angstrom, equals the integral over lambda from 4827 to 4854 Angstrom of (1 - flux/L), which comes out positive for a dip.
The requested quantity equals 2.2 Angstrom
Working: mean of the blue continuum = 16.8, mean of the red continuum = 15.2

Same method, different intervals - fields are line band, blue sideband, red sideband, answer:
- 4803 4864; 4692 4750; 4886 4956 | 6.90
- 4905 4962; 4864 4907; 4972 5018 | -4.64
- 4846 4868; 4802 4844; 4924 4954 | 7.42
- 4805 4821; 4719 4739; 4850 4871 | -4.48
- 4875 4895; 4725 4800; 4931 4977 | 1.86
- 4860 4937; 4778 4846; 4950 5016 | 9.10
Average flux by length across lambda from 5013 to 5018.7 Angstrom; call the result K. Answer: 14.7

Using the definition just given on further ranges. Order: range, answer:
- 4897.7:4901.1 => 15.5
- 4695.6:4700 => 17.2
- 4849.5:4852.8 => 13.5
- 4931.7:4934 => 15.6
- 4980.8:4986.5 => 15.5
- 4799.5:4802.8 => 16.6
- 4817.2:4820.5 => 15.9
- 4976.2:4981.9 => 15.3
